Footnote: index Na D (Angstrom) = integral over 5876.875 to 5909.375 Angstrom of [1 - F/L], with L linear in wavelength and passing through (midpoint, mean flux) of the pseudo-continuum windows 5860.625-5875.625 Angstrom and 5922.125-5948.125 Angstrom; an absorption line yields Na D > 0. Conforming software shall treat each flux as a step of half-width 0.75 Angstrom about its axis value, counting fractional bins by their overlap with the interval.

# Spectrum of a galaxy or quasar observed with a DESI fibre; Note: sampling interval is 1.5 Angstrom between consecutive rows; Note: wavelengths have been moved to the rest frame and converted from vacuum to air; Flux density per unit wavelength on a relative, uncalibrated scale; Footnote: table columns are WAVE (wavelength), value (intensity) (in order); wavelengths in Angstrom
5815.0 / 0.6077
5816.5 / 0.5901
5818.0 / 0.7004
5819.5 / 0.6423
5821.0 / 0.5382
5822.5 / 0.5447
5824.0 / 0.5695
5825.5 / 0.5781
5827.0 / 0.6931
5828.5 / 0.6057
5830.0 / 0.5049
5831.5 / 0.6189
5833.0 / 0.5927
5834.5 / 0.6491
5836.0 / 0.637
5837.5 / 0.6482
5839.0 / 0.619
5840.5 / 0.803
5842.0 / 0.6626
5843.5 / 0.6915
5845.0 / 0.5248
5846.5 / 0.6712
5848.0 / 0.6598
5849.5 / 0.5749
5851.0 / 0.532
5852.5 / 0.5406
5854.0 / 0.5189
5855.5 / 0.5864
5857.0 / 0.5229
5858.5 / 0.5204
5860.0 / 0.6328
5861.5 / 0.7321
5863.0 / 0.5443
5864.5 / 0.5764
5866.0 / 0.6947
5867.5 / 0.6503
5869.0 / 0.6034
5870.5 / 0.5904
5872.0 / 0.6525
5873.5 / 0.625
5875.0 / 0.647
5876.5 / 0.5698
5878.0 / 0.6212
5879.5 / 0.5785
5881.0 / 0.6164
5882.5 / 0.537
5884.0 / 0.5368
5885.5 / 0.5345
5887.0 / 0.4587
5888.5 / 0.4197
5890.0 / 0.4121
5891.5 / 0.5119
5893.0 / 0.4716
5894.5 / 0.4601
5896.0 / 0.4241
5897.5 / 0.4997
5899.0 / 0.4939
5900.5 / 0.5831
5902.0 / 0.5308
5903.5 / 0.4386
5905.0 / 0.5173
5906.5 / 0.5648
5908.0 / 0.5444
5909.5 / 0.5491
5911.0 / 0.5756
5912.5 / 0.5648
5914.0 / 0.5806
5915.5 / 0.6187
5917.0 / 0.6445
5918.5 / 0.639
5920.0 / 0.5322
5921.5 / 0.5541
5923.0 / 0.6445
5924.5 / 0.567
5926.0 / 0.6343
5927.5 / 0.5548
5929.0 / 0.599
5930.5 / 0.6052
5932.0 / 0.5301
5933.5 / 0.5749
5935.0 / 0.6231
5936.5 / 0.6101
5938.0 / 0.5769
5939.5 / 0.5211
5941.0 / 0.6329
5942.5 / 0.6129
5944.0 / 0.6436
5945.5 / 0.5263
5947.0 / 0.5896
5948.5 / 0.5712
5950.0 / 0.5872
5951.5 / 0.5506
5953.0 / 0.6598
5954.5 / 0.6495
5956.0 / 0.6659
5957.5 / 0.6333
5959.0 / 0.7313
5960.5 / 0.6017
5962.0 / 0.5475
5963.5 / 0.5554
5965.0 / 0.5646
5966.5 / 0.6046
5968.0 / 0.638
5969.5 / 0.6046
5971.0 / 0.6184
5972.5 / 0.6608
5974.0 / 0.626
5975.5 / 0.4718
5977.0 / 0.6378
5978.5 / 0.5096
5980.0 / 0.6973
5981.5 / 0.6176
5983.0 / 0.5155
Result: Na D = 5.42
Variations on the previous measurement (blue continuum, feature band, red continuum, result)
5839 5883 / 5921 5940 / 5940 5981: 0.70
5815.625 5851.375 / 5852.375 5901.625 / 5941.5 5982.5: 4.69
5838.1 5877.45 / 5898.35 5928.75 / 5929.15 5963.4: 1.92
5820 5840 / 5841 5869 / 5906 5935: -0.28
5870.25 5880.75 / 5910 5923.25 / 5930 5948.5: 0.08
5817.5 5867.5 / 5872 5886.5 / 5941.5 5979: 0.52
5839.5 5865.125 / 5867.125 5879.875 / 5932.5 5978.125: -0.22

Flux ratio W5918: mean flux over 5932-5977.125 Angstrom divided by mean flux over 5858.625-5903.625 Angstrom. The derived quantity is 1.1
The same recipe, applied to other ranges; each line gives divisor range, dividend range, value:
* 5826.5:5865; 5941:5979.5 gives 0.99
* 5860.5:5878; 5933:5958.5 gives 0.96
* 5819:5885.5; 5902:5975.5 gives 0.98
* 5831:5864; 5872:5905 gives 0.86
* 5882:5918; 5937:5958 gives 1.16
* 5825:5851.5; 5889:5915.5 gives 0.82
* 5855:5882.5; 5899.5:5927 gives 0.94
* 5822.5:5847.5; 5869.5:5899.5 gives 0.85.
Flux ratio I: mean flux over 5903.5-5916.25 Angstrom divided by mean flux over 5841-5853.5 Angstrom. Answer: 0.9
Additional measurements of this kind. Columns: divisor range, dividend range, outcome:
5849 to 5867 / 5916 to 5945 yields 1.02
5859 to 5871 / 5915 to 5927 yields 0.96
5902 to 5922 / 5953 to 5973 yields 1.11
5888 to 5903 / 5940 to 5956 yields 1.26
